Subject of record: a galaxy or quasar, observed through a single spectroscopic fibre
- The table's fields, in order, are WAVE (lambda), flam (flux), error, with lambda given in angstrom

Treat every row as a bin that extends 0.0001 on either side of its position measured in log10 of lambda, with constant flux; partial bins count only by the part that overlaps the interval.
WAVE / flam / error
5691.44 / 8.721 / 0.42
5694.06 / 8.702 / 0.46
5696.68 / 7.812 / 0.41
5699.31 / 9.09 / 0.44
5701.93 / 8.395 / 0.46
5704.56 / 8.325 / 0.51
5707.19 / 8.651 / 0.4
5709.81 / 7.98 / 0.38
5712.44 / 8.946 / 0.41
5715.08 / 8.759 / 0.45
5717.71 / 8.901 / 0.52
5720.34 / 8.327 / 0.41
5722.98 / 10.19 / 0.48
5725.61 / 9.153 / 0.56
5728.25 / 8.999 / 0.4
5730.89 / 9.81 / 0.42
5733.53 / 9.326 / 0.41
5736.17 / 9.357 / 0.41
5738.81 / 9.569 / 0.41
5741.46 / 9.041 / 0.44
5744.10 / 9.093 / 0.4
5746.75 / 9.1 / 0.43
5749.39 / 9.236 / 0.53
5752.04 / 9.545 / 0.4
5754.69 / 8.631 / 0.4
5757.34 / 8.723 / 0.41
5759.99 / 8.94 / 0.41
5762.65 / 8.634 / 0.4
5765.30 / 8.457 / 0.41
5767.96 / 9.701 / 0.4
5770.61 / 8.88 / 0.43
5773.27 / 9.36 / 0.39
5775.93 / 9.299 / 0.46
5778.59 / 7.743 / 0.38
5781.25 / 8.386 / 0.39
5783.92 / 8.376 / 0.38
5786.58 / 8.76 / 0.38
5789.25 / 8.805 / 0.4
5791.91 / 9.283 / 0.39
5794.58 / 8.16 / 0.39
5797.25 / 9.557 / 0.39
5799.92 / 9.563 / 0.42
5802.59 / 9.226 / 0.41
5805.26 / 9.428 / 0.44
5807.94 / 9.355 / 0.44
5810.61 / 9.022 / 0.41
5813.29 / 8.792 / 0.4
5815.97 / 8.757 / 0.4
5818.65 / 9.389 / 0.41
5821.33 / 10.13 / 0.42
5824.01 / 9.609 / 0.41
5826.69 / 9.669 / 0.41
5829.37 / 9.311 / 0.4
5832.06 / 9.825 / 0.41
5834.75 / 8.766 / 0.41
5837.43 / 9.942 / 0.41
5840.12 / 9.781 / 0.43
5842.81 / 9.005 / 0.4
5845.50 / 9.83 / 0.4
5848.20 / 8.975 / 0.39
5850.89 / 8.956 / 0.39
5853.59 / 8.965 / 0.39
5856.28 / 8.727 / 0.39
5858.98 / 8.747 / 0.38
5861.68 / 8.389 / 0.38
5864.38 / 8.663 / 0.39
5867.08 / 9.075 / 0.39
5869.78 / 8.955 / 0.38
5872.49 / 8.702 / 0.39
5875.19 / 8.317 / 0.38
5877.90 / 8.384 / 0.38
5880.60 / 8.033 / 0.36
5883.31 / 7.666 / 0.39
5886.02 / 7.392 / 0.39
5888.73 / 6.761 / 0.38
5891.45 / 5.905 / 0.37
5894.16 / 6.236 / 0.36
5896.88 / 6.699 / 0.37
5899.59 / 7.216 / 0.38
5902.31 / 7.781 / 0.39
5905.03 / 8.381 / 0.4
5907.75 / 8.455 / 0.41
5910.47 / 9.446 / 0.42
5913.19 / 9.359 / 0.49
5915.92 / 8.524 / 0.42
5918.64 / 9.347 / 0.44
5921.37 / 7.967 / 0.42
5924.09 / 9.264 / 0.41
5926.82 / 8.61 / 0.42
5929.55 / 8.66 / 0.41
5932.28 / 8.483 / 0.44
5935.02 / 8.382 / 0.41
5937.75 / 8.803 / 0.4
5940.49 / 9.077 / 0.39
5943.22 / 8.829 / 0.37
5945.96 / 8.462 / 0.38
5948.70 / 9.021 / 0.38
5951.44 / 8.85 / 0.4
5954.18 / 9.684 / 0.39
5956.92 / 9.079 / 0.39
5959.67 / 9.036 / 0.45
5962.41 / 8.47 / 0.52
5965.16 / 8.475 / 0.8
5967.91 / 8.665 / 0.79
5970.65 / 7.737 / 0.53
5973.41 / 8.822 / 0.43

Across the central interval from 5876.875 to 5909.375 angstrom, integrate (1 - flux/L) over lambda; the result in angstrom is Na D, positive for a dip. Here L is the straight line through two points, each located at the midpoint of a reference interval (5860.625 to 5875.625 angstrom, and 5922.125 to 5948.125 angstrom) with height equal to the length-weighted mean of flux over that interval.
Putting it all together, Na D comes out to 4.8 angstrom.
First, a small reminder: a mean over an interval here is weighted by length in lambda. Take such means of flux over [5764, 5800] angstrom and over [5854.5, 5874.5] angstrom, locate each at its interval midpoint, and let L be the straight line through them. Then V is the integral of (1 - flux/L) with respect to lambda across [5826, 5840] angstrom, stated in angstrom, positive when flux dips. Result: -1.17 angstrom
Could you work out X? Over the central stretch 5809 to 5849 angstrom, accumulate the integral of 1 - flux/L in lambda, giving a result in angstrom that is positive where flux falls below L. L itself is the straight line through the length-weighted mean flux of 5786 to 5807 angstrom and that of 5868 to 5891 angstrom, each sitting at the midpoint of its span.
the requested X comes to -3.4 angstrom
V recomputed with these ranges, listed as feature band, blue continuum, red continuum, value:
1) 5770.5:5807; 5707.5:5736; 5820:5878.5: 0.7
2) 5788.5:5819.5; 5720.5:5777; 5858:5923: -1.3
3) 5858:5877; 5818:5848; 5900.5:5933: 1.0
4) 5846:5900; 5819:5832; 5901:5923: 6.3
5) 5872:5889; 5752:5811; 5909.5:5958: 1.9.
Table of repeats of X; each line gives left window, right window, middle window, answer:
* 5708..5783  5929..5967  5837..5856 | -0.82 angstrom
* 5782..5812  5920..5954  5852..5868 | 0.26 angstrom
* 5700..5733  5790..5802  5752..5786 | 0.97 angstrom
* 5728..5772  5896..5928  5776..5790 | 0.79 angstrom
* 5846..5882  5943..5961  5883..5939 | 5.04 angstrom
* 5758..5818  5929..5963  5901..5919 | 0.28 angstrom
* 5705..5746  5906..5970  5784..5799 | 0.16 angstrom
